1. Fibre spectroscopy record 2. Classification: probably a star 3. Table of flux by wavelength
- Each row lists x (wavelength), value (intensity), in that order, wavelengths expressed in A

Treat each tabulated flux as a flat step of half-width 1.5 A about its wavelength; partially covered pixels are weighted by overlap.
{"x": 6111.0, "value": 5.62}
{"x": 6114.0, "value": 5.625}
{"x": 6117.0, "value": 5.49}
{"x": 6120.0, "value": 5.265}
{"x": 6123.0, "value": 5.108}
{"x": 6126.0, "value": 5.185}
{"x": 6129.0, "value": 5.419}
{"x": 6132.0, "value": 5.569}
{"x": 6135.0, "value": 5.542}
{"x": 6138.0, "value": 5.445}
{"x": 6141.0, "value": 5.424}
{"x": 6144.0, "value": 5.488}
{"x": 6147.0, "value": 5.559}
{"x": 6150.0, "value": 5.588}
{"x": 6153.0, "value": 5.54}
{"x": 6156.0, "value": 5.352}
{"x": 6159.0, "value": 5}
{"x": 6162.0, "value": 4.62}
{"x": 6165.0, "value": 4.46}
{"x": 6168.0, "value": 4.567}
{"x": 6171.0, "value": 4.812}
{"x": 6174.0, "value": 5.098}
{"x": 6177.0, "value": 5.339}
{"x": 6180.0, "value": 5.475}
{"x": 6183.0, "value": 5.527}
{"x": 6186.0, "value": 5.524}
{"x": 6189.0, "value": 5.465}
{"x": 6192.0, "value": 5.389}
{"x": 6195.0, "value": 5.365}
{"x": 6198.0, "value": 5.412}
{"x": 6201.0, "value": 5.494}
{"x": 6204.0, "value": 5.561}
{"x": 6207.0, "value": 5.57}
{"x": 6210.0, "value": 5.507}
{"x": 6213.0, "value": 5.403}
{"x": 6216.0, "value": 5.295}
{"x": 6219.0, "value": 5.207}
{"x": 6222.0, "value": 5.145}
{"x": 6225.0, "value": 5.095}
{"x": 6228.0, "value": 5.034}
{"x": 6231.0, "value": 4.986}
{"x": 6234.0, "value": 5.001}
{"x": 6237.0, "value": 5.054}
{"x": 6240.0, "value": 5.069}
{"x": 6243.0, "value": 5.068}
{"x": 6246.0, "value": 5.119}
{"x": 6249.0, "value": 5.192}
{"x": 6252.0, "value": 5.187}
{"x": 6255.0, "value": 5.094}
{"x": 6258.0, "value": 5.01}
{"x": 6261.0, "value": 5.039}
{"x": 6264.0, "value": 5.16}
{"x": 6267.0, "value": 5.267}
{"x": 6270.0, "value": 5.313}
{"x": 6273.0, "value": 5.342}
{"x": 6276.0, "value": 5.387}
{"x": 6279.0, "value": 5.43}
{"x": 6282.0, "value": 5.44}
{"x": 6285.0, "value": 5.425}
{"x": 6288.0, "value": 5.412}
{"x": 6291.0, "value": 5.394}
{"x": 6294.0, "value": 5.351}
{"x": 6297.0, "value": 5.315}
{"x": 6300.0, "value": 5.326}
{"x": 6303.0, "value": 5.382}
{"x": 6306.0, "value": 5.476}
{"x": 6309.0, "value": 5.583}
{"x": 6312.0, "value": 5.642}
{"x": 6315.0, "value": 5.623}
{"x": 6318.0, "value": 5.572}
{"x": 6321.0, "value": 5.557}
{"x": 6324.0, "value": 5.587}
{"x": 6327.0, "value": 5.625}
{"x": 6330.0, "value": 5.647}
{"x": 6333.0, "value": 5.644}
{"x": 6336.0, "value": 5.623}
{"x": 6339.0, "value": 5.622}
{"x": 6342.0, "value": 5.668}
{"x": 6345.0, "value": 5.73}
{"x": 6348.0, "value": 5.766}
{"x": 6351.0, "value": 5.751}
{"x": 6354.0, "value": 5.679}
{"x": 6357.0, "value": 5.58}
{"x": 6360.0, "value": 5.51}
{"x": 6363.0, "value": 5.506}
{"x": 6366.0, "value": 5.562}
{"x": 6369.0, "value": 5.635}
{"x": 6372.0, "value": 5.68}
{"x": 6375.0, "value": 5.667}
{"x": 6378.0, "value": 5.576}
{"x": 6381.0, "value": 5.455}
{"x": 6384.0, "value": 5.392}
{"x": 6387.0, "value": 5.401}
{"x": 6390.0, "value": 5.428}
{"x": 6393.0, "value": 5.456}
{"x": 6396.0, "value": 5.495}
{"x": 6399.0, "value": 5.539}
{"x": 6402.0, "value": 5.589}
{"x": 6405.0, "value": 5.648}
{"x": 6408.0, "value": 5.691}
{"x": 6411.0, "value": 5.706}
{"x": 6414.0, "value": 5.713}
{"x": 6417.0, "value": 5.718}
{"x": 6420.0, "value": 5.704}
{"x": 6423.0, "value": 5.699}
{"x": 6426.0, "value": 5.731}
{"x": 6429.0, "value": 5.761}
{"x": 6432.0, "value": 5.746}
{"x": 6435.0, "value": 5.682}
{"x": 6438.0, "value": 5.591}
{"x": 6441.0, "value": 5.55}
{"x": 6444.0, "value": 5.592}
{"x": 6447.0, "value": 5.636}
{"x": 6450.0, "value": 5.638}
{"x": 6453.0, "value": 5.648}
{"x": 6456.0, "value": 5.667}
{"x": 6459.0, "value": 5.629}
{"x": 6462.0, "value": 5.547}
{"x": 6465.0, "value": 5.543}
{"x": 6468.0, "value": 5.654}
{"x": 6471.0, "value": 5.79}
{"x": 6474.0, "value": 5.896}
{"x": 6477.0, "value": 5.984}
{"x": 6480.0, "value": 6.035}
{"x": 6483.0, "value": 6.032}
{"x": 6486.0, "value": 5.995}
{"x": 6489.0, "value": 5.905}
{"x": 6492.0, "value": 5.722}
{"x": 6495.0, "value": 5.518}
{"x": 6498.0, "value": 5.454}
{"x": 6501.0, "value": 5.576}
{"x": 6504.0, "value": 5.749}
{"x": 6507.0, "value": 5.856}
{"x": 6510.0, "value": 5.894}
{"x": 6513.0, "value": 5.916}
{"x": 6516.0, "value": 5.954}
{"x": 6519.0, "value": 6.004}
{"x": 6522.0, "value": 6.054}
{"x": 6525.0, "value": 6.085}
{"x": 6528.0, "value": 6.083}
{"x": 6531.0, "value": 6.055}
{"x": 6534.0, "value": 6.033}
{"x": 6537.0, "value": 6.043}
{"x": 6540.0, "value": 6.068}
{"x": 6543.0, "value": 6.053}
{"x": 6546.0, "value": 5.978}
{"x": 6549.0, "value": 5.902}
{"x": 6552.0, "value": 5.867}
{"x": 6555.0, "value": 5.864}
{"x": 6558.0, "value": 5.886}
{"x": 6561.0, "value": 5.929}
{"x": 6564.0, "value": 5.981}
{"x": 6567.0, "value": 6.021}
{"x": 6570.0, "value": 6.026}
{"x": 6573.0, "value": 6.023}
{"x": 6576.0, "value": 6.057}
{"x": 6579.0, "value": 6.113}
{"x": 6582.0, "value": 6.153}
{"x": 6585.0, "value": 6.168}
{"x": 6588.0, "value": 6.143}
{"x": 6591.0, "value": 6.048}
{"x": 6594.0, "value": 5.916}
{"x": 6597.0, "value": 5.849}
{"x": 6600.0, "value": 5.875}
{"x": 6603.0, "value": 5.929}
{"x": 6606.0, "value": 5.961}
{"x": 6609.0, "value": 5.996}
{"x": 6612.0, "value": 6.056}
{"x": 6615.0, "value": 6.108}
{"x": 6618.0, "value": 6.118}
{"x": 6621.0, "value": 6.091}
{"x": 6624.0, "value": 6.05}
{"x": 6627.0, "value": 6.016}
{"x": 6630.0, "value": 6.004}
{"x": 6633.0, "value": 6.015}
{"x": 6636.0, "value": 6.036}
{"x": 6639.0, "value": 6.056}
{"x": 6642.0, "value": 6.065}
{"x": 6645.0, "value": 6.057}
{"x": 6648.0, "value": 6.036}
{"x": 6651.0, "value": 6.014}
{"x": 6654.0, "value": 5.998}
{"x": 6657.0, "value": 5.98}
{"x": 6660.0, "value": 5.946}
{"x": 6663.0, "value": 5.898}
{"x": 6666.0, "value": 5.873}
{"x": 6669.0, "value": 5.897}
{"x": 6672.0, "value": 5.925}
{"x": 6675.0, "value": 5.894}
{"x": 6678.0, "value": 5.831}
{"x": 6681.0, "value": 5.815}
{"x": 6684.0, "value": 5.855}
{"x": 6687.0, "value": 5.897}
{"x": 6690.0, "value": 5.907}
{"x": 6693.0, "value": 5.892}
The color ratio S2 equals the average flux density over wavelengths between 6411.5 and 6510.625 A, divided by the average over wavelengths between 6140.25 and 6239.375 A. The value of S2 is 1.1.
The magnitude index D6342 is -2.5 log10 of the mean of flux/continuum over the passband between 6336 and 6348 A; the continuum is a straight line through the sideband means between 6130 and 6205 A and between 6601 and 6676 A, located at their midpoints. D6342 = -0.02 mag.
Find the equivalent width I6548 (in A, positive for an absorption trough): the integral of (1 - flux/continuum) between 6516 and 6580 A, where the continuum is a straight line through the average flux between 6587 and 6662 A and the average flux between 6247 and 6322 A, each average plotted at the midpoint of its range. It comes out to -1.5 A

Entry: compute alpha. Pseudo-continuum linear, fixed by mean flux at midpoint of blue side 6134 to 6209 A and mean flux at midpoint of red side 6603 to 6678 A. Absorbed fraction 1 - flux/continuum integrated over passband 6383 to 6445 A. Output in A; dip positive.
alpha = 0.6 A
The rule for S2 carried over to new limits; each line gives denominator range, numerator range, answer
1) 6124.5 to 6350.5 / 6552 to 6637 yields 1.13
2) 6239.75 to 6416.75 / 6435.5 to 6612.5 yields 1.07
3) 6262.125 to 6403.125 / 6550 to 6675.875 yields 1.09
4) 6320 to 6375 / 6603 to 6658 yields 1.07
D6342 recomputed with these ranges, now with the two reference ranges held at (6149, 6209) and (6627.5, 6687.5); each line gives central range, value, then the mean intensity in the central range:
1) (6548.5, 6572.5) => -0.02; 5.94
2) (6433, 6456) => 0.00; 5.63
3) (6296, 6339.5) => -0.02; 5.55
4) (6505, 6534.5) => -0.04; 5.99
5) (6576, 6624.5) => -0.03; 6.04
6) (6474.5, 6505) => -0.02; 5.8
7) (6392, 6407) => 0.01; 5.55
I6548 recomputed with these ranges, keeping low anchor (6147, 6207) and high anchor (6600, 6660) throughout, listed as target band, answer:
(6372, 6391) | 0.34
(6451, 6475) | 0.32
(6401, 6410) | -0.01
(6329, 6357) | -0.70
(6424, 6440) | -0.02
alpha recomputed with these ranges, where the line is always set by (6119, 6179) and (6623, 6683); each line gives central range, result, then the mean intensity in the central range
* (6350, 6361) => -0.2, 5.63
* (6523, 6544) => -1.0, 6.06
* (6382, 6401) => 0.4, 5.46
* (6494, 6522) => -0.2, 5.79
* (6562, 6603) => -1.1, 6.02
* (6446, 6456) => 0.0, 5.64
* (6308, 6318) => -0.3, 5.61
